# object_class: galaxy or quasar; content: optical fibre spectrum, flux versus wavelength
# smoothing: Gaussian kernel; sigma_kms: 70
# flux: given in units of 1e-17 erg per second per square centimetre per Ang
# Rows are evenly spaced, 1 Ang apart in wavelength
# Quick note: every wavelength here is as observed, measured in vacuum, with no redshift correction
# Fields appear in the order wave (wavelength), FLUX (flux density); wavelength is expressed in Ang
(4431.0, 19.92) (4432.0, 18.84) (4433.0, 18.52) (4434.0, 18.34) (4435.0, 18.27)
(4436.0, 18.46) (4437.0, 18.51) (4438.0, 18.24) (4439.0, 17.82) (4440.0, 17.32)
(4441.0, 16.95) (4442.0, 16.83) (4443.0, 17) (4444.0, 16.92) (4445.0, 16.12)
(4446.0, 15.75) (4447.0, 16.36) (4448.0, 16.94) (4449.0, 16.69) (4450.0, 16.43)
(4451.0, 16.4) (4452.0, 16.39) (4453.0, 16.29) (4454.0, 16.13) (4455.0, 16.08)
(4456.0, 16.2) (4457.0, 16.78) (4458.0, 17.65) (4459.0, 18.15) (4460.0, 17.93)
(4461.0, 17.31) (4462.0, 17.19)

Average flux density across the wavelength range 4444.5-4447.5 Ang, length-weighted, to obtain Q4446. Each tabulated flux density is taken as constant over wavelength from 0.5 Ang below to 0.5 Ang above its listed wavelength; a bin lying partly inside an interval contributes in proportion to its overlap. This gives 16.1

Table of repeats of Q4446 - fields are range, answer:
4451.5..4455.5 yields 16.2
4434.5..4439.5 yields 18.3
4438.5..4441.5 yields 17.4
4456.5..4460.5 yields 17.6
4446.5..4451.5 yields 16.6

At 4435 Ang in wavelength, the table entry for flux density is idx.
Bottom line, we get 18.27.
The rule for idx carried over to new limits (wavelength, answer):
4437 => 18.51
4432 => 18.84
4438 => 18.24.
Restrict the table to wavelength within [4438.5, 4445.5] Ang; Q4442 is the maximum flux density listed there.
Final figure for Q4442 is 17.82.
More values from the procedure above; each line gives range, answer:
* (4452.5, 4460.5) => 18.15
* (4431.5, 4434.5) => 18.84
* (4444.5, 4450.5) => 16.94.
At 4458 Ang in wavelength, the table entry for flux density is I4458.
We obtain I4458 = 17.65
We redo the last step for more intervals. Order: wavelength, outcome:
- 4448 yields 16.94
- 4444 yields 16.92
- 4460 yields 17.93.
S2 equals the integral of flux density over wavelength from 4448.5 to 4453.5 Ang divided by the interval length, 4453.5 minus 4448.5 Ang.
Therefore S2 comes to 16.4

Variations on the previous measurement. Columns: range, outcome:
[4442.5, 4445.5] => 16.7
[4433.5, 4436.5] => 18.4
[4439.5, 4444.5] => 17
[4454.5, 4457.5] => 16.4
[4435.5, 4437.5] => 18.5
